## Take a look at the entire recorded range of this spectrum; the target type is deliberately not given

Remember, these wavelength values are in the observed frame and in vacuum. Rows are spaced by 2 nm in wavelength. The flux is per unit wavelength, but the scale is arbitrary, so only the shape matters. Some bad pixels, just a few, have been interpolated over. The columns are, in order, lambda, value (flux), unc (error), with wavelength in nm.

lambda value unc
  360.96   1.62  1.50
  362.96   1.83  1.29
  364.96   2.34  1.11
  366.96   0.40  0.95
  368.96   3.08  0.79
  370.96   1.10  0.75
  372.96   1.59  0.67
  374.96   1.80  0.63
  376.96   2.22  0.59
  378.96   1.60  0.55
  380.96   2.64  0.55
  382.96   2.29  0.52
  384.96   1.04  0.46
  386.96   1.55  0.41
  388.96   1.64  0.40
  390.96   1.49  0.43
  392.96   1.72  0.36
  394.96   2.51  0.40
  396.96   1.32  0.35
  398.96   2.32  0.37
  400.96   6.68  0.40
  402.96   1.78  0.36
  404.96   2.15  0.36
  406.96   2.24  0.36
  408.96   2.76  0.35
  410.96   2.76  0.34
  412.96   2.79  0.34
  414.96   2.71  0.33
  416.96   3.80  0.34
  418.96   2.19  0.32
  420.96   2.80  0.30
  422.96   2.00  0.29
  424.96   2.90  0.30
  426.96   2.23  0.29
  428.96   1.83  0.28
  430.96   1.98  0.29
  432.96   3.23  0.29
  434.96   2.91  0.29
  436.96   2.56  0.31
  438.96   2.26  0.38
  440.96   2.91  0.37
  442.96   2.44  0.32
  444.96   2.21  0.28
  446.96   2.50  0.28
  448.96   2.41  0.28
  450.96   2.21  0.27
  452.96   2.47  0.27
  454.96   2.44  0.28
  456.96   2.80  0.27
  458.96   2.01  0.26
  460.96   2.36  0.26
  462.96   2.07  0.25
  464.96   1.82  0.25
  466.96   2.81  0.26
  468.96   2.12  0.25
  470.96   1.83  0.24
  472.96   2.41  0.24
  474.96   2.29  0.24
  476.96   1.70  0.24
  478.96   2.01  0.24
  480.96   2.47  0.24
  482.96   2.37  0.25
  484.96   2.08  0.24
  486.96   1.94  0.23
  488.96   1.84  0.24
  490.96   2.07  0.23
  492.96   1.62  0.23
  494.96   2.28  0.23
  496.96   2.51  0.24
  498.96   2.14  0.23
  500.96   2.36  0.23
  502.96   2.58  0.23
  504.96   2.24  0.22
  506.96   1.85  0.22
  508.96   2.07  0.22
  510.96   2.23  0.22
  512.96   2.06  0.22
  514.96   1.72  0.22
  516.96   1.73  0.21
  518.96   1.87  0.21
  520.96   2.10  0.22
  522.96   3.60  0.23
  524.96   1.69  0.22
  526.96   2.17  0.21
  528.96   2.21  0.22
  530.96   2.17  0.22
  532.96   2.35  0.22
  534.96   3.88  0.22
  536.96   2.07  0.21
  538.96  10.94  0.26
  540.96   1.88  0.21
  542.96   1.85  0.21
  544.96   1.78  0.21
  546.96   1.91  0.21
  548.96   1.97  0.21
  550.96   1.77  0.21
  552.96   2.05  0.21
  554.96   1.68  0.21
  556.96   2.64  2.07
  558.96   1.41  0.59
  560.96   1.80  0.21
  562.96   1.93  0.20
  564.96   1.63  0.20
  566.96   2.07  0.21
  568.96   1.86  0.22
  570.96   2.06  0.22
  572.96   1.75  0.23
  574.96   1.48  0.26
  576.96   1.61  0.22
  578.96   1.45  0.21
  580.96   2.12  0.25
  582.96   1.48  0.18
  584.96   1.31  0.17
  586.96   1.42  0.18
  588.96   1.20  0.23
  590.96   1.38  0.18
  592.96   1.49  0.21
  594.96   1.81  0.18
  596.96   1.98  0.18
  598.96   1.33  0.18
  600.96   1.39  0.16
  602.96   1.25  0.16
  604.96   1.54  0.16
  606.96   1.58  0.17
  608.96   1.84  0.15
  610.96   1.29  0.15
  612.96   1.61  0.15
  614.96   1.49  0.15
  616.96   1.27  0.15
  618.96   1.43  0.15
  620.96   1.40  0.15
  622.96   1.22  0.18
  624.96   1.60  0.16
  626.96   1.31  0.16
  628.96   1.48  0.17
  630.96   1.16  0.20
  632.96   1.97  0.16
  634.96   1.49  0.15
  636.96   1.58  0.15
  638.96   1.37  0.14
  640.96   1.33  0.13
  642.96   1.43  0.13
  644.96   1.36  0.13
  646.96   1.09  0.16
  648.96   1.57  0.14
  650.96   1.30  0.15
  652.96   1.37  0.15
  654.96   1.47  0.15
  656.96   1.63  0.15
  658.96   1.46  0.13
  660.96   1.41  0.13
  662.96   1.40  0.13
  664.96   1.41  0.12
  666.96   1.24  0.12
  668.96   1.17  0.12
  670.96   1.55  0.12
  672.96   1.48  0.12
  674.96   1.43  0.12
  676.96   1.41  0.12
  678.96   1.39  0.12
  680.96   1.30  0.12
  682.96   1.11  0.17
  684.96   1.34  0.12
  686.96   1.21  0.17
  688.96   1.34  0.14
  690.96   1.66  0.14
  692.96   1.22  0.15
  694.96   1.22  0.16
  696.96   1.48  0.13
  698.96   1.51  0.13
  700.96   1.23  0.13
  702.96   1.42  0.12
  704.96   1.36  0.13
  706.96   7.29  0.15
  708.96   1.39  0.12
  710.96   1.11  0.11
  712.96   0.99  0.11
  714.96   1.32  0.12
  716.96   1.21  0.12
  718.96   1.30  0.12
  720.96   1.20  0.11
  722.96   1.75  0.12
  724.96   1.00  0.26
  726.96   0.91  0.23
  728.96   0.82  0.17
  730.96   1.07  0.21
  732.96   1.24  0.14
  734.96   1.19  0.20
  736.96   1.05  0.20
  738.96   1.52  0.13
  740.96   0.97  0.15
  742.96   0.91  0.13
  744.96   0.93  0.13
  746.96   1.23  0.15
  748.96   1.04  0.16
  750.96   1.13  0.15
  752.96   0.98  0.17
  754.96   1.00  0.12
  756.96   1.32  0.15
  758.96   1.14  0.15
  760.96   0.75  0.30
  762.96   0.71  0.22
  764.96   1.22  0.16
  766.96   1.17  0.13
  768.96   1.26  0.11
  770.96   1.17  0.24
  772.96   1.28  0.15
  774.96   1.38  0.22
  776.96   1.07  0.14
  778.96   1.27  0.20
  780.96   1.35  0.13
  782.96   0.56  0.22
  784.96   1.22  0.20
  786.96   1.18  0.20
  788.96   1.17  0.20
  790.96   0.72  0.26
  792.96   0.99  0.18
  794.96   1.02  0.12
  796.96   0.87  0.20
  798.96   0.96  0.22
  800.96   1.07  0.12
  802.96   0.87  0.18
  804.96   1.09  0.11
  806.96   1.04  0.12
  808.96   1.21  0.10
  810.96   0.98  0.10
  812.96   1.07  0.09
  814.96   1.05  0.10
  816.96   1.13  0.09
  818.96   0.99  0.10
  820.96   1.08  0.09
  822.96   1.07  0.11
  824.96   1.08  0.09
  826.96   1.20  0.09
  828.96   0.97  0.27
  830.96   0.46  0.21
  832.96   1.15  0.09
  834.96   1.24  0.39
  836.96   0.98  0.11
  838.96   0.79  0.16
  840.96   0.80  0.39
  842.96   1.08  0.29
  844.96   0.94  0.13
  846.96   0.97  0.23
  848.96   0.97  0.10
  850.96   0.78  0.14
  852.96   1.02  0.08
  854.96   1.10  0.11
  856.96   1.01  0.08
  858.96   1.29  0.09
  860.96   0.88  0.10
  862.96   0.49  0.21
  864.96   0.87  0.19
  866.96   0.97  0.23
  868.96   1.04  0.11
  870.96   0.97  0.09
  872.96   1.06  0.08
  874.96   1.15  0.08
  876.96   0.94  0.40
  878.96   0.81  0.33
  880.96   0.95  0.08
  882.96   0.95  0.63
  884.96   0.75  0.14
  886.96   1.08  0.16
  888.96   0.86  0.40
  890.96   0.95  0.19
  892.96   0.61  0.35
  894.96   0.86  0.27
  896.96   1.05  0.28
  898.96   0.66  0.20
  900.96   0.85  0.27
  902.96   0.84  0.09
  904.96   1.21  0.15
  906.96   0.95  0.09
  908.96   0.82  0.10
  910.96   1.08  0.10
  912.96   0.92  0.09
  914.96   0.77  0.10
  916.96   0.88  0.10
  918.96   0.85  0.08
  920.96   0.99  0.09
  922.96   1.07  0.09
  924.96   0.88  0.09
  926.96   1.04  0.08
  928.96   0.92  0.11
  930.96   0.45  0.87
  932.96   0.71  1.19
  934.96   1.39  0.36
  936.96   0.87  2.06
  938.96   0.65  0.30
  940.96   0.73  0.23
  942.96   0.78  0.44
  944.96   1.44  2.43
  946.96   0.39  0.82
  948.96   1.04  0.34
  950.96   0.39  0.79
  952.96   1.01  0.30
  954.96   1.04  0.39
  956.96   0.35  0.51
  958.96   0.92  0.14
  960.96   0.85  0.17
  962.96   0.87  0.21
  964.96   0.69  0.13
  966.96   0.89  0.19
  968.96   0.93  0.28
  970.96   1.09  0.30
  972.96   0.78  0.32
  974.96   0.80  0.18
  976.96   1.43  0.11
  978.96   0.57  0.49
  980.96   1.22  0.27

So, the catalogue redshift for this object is 0.077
